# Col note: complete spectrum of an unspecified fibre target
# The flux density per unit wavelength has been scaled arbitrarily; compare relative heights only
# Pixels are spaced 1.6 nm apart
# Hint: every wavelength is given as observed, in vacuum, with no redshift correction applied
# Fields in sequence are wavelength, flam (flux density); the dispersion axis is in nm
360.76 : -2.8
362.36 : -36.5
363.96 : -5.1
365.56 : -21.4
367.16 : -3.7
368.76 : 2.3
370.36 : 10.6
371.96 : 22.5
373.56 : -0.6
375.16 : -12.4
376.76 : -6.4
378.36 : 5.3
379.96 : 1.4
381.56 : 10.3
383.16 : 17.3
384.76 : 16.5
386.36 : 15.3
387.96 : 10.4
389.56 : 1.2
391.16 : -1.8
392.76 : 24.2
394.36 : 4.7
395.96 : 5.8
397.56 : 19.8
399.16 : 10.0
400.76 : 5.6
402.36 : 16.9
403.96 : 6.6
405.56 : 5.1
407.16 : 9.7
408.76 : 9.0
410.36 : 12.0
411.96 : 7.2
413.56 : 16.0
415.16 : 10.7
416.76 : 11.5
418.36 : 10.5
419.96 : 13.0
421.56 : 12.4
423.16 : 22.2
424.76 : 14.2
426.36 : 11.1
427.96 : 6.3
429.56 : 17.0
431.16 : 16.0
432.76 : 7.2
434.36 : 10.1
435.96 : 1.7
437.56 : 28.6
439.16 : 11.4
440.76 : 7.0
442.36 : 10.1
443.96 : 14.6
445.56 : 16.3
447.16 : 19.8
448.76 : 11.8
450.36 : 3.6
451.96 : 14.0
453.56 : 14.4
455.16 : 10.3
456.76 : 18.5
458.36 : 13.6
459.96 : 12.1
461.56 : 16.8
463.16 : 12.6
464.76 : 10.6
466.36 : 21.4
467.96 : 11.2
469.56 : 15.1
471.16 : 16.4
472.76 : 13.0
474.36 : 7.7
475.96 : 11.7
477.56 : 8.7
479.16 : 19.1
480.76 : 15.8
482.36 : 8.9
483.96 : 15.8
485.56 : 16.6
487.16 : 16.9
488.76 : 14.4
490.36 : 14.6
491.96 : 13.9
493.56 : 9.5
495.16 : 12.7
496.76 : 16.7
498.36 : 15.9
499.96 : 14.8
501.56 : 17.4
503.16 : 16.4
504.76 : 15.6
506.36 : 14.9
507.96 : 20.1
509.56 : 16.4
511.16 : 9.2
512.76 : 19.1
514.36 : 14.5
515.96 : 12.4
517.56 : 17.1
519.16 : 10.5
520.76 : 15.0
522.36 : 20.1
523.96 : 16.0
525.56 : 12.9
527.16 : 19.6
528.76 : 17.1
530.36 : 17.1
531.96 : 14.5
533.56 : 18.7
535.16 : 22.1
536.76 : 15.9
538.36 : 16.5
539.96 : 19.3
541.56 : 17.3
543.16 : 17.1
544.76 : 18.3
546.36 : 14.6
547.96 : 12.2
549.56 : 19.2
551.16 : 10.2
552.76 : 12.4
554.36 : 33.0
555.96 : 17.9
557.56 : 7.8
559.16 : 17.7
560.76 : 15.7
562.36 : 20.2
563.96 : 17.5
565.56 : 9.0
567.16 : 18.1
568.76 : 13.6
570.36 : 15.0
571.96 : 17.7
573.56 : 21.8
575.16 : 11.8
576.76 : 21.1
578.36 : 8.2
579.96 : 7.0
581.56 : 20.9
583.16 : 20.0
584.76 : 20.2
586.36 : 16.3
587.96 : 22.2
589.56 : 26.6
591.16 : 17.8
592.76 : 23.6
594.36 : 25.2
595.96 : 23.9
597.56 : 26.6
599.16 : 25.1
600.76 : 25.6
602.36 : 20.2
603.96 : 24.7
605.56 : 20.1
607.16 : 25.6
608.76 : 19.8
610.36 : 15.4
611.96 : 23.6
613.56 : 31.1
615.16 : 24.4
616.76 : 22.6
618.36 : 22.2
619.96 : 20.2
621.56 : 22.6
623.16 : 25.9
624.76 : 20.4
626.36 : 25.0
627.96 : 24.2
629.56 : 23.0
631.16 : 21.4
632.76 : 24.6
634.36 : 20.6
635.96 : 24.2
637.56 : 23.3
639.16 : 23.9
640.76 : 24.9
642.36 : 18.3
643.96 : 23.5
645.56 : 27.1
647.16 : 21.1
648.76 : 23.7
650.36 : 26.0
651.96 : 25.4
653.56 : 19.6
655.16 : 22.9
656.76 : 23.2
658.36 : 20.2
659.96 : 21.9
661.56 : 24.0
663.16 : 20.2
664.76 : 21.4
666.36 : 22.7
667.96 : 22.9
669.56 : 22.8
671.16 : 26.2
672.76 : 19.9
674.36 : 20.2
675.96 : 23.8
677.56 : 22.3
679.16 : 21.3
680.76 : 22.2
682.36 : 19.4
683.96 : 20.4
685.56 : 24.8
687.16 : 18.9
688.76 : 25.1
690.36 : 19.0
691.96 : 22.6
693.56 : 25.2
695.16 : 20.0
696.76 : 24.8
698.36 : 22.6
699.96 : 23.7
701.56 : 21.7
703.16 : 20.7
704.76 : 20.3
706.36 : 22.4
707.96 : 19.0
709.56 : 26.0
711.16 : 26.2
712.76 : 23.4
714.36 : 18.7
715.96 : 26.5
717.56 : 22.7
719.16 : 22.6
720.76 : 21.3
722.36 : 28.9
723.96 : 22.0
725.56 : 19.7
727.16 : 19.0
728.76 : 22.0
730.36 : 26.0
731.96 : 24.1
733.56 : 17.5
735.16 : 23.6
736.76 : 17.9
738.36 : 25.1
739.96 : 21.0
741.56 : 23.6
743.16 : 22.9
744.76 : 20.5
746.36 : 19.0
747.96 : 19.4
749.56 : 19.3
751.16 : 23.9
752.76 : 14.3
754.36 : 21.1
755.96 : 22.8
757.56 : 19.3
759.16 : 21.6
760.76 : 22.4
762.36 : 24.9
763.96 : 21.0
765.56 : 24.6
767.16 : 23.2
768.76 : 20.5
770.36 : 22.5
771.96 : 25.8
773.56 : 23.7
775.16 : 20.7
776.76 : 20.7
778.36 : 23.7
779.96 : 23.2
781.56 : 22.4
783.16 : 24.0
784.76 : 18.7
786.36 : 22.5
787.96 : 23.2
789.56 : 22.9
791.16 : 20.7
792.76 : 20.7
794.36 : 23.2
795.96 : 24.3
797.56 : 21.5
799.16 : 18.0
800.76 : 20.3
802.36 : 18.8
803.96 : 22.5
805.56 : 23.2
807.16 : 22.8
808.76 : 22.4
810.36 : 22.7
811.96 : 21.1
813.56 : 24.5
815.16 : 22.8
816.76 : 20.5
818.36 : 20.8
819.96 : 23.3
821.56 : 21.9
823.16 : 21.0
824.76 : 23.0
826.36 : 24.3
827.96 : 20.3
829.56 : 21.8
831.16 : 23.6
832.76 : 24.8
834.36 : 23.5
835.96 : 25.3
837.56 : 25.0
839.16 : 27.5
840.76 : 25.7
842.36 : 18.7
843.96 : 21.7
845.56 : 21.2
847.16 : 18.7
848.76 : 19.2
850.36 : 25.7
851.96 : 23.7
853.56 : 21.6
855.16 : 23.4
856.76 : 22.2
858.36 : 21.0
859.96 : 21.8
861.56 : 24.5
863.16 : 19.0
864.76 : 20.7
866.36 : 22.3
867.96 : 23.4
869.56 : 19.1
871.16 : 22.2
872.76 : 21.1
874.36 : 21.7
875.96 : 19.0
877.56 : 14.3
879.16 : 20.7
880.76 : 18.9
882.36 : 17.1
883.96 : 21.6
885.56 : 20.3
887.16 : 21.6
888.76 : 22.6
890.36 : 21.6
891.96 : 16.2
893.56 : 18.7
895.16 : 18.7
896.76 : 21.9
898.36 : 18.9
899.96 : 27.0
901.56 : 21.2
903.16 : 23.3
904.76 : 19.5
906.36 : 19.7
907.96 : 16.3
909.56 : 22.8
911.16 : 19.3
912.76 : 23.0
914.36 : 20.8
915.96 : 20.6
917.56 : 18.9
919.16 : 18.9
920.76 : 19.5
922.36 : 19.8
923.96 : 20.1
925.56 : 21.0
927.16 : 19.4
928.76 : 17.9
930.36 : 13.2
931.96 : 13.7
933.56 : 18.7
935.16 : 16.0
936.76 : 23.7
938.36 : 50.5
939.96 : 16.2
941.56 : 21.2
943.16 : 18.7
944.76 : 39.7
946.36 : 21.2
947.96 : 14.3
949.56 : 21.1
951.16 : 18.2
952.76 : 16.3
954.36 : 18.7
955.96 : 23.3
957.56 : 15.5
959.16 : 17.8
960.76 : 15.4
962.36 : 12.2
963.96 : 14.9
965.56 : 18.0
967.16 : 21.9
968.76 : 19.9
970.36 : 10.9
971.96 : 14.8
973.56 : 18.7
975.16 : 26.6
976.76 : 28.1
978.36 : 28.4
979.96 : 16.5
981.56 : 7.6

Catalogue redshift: 0.487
